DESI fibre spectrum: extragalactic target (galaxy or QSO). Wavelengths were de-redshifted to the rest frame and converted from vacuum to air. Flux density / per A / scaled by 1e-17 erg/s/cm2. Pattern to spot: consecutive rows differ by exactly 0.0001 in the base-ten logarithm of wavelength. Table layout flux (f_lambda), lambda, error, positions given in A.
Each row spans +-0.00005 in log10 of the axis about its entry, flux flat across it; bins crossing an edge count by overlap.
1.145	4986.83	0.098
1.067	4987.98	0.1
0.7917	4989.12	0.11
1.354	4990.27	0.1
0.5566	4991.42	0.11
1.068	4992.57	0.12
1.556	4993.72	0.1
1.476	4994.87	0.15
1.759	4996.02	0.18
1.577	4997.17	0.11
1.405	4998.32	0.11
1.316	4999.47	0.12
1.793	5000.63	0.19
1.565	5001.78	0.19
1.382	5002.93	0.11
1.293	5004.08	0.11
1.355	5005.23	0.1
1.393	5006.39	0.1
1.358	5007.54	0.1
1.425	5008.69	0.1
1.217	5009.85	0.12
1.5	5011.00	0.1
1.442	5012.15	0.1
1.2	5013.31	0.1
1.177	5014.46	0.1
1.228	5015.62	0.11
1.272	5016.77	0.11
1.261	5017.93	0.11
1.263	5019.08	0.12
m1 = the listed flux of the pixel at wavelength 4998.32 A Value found 1.405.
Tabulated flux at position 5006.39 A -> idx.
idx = 1.393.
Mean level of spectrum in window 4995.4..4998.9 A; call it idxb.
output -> 1.58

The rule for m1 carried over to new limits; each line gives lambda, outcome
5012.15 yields 1.442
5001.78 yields 1.565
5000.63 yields 1.793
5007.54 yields 1.358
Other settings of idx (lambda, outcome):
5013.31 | 1.2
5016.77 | 1.272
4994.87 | 1.476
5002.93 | 1.382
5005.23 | 1.355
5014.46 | 1.177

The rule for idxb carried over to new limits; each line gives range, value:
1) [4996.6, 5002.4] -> 1.53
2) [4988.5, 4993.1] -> 0.944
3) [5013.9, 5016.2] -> 1.2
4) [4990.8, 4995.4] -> 1.16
